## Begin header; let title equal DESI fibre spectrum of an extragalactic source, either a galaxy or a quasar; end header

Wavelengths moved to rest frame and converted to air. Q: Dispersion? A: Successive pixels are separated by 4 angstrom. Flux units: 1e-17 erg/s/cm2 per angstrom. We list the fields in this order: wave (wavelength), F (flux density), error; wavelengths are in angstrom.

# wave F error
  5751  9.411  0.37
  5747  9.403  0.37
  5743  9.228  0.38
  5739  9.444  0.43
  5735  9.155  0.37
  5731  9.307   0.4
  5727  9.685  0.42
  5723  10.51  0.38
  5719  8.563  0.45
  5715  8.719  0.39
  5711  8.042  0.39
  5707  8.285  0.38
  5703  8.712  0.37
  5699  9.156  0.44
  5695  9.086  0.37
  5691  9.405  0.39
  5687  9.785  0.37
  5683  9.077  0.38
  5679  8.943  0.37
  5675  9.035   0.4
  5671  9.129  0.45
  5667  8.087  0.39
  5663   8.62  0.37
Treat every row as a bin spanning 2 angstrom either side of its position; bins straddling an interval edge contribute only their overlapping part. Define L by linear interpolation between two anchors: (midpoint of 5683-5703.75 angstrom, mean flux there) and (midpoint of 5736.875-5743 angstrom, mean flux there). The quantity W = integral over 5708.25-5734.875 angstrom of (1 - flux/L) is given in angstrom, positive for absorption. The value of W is 0.6 angstrom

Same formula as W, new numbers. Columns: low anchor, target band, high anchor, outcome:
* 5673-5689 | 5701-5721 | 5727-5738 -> 1.8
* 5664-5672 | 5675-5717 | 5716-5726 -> 0.4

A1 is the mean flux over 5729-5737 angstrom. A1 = 9.23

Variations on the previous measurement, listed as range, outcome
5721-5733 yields 9.83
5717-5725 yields 9.54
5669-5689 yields 9.19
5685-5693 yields 9.59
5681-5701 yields 9.3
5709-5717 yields 8.38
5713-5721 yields 8.64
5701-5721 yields 8.46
